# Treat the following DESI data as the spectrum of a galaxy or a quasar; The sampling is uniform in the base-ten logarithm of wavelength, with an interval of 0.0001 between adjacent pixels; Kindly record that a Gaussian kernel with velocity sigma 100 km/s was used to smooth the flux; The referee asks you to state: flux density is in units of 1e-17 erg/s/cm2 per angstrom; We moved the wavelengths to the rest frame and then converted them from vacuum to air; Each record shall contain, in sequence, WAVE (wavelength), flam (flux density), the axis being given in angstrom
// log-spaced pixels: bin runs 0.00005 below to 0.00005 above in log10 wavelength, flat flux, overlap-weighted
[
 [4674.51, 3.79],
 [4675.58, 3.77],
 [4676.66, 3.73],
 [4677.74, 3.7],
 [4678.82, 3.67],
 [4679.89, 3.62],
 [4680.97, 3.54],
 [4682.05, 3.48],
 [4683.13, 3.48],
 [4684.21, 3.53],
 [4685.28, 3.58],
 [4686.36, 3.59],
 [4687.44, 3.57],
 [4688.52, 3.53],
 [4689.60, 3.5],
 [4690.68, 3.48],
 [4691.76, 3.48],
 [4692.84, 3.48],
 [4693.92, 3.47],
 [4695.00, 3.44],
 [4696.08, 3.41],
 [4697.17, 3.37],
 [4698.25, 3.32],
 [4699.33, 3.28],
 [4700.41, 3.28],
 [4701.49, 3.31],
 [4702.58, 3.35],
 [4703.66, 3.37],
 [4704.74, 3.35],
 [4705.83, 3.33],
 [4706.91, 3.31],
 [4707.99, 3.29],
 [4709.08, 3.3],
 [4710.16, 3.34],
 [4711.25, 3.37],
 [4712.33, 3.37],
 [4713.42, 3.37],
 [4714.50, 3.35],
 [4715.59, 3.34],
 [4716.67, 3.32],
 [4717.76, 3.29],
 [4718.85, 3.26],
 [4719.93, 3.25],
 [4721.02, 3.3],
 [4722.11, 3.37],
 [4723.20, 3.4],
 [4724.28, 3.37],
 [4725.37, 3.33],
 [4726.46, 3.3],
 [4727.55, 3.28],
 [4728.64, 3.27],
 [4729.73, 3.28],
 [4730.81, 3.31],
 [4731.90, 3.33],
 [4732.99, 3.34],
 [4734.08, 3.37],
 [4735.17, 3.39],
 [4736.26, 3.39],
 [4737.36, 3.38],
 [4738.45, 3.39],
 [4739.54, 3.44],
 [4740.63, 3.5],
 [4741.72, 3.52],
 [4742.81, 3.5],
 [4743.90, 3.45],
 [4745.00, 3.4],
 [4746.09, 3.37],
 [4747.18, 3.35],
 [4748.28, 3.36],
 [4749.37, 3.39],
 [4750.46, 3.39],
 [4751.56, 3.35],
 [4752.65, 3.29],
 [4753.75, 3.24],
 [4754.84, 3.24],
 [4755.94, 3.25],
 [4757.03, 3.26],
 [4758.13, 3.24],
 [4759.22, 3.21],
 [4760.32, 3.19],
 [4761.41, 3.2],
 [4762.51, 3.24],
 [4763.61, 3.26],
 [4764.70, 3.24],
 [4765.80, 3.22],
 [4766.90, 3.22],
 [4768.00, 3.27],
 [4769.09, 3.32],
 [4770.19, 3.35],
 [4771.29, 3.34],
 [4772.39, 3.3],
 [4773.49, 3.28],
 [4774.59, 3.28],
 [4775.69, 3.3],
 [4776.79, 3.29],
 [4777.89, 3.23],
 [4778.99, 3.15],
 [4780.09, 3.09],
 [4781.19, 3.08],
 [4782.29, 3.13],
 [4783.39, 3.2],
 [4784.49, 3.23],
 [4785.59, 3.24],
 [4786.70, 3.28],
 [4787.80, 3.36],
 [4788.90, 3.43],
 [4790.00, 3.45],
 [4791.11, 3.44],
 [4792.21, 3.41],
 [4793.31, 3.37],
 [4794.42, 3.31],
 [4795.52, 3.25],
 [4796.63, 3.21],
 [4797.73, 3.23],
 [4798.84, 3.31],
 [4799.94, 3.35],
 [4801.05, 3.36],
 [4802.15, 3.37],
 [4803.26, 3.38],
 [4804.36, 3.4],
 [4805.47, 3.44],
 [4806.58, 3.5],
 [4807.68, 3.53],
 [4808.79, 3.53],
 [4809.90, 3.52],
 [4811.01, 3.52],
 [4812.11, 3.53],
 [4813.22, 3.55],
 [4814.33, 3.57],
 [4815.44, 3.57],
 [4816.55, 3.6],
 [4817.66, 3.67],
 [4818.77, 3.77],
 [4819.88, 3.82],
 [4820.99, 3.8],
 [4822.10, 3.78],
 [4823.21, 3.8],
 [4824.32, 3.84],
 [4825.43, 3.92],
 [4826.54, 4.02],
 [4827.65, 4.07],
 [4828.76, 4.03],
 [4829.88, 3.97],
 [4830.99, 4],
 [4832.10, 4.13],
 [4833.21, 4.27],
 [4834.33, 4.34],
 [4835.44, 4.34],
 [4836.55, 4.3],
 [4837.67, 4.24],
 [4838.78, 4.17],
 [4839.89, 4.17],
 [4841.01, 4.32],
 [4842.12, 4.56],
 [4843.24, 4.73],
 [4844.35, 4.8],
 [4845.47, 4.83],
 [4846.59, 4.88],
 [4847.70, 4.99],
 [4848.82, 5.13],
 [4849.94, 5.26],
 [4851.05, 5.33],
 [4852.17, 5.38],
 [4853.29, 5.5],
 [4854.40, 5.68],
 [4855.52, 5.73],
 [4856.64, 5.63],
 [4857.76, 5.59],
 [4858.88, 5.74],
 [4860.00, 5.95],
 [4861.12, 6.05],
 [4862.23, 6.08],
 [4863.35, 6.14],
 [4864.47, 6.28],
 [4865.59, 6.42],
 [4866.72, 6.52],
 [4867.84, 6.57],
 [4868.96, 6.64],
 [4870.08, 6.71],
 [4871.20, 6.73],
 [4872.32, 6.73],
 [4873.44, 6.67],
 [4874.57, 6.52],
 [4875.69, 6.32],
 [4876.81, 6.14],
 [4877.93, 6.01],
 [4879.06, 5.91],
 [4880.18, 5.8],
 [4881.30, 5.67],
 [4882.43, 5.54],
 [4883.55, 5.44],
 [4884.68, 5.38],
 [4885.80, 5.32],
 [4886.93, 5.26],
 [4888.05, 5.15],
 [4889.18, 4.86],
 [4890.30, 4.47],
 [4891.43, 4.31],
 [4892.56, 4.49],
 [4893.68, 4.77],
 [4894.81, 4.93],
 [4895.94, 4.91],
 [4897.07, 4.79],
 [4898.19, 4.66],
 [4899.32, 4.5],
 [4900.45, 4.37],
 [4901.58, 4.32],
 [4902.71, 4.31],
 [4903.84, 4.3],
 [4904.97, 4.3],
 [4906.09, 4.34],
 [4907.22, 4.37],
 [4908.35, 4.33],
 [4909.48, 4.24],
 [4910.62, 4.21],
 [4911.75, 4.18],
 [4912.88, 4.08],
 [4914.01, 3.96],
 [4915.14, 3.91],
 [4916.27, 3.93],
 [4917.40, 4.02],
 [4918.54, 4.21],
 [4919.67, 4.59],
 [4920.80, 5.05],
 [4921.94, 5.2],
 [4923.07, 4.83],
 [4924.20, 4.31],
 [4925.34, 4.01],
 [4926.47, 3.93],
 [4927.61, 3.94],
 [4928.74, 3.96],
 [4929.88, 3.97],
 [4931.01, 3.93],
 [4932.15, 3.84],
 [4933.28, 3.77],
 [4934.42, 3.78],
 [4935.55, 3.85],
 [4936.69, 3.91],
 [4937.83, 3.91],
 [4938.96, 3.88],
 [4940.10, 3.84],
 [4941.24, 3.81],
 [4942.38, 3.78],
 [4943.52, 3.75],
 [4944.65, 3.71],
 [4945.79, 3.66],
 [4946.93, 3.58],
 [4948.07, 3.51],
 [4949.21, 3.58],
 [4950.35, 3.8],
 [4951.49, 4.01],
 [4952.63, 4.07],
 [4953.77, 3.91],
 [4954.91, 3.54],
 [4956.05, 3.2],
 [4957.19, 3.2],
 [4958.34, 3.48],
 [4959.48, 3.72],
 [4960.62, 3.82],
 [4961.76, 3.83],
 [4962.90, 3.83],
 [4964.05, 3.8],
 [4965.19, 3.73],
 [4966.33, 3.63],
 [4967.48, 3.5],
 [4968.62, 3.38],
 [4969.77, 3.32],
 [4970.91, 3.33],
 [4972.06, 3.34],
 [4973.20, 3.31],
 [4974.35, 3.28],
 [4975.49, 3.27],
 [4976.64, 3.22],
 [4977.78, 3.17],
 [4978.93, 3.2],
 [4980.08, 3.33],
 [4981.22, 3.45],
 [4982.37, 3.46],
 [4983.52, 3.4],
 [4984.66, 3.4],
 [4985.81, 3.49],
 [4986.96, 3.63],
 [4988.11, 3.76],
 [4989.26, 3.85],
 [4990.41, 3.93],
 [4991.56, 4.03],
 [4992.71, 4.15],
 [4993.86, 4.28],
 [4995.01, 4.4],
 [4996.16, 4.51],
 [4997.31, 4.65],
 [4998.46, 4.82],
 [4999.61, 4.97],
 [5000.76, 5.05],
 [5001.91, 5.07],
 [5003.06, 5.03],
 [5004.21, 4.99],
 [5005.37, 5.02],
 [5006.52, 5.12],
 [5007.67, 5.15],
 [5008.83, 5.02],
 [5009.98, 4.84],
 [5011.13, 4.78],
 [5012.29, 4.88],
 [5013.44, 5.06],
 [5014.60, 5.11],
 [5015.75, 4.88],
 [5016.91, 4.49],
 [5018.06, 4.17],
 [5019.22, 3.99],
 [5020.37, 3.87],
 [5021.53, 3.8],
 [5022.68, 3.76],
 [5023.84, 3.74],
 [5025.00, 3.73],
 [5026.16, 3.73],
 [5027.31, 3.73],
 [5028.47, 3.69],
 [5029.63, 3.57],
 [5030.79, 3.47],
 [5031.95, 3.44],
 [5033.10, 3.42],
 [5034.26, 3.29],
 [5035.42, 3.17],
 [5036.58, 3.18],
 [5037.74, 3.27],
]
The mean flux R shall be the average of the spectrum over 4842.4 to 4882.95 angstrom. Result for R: 5.84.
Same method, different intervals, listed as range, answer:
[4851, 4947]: 4.9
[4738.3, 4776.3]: 3.32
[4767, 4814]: 3.34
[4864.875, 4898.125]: 5.67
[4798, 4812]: 3.43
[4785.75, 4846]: 3.77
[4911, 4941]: 4.11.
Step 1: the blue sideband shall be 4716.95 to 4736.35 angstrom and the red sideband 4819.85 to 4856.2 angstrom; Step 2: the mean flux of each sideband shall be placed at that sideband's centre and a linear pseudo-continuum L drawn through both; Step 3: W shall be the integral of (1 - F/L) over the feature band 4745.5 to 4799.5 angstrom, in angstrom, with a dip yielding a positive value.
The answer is 7.4 angstrom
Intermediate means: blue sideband 3.32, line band 3.28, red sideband 4.5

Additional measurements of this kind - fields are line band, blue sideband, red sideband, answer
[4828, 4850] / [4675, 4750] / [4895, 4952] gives -3.5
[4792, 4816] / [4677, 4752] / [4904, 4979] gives 1.1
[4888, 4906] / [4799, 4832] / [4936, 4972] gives -4.4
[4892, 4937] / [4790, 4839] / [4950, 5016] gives -4.6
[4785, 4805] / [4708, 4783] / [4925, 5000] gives 0.4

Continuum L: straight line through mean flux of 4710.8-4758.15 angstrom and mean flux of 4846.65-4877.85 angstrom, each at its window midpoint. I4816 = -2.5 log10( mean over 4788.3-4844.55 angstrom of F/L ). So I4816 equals 0.323 mag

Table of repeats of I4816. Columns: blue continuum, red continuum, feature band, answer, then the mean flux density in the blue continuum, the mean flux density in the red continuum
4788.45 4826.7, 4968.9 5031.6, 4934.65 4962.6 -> 0.06 mag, 3.53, 4.08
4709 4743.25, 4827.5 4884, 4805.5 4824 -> 0.29 mag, 3.35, 5.4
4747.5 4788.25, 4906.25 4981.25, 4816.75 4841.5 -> -0.17 mag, 3.26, 3.82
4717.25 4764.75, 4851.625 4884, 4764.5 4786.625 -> 0.25 mag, 3.33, 6.08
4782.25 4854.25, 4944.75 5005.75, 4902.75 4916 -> -0.09 mag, 3.91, 3.82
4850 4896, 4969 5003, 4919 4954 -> 0.17 mag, 5.74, 3.85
